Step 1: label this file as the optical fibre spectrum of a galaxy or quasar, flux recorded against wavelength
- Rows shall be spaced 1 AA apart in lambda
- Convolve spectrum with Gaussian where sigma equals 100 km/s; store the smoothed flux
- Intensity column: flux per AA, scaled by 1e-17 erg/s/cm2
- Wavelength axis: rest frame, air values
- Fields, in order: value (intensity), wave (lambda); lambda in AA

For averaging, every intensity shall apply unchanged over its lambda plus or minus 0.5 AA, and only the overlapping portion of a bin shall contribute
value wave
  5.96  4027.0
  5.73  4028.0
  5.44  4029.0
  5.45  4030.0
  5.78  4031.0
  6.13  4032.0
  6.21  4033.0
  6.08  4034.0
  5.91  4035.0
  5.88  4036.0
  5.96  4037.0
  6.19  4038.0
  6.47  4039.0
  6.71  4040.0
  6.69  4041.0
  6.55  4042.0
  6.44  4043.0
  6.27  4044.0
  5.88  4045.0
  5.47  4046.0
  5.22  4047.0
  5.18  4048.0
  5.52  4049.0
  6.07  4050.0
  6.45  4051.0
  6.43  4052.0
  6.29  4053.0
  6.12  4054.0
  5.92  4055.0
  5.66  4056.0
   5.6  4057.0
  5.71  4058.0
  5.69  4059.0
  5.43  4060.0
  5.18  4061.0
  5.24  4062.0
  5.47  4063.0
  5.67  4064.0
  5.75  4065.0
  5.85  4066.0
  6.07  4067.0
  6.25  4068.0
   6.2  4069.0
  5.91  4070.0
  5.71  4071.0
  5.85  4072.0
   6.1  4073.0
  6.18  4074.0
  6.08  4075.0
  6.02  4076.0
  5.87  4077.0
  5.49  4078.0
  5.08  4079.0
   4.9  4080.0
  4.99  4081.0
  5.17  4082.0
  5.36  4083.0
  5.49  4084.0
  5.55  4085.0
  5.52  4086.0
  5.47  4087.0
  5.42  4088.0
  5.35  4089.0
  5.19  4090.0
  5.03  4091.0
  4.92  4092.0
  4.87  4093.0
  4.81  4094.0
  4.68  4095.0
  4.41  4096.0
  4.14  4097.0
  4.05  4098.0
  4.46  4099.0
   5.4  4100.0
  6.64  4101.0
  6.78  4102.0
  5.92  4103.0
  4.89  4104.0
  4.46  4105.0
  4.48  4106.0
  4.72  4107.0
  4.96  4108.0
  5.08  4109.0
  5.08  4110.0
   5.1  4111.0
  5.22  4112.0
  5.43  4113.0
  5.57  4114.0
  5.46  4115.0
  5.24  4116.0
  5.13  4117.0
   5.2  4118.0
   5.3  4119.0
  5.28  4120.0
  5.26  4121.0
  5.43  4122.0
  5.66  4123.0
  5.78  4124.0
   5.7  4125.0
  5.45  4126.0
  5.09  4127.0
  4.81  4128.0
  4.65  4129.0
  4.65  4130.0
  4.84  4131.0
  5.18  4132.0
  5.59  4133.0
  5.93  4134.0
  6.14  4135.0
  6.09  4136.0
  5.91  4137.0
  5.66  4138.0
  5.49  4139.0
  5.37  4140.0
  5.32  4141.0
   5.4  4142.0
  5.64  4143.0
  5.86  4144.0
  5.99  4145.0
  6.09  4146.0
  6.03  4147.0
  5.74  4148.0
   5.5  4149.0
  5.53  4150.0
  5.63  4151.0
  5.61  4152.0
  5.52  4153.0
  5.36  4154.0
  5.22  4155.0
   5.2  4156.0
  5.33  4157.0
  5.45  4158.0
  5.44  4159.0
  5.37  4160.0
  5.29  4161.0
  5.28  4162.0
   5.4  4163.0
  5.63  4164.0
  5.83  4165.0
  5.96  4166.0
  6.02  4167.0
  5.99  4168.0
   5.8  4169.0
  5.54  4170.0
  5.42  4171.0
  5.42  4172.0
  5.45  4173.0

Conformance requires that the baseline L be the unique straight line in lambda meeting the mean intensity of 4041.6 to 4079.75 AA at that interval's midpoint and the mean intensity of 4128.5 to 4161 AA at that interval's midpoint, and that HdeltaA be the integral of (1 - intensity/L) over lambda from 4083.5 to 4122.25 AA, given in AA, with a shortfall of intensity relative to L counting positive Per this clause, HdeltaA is 3.5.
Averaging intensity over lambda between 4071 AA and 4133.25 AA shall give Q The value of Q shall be 5.26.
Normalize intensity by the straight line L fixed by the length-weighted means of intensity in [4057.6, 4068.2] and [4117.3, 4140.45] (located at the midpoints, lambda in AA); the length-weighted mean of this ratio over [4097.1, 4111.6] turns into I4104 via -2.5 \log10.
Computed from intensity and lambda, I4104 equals 0.08 mag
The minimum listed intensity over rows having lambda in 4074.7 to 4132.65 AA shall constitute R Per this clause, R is 4.05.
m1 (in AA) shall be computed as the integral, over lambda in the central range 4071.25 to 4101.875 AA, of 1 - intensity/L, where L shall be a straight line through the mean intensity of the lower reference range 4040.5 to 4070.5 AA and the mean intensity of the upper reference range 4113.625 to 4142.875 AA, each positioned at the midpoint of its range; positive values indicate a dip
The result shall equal 2.0 AA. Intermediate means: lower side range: 5.87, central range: 5.3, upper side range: 5.4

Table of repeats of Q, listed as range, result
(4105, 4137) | 5.27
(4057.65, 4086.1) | 5.65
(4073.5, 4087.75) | 5.51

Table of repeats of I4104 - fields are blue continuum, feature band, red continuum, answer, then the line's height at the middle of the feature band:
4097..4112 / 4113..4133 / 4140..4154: 0.02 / 5.35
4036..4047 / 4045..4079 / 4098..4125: 0.02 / 5.93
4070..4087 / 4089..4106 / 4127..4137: 0.10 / 5.5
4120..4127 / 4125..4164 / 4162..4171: 0.02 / 5.61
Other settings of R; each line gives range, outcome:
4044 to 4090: 4.9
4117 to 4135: 4.65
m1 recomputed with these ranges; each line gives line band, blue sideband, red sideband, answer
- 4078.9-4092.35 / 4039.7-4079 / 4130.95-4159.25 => 1.3 AA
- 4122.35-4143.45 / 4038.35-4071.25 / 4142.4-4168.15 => 0.9 AA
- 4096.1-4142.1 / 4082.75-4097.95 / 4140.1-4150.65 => 0.9 AA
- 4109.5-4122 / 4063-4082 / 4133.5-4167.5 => 0.9 AA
